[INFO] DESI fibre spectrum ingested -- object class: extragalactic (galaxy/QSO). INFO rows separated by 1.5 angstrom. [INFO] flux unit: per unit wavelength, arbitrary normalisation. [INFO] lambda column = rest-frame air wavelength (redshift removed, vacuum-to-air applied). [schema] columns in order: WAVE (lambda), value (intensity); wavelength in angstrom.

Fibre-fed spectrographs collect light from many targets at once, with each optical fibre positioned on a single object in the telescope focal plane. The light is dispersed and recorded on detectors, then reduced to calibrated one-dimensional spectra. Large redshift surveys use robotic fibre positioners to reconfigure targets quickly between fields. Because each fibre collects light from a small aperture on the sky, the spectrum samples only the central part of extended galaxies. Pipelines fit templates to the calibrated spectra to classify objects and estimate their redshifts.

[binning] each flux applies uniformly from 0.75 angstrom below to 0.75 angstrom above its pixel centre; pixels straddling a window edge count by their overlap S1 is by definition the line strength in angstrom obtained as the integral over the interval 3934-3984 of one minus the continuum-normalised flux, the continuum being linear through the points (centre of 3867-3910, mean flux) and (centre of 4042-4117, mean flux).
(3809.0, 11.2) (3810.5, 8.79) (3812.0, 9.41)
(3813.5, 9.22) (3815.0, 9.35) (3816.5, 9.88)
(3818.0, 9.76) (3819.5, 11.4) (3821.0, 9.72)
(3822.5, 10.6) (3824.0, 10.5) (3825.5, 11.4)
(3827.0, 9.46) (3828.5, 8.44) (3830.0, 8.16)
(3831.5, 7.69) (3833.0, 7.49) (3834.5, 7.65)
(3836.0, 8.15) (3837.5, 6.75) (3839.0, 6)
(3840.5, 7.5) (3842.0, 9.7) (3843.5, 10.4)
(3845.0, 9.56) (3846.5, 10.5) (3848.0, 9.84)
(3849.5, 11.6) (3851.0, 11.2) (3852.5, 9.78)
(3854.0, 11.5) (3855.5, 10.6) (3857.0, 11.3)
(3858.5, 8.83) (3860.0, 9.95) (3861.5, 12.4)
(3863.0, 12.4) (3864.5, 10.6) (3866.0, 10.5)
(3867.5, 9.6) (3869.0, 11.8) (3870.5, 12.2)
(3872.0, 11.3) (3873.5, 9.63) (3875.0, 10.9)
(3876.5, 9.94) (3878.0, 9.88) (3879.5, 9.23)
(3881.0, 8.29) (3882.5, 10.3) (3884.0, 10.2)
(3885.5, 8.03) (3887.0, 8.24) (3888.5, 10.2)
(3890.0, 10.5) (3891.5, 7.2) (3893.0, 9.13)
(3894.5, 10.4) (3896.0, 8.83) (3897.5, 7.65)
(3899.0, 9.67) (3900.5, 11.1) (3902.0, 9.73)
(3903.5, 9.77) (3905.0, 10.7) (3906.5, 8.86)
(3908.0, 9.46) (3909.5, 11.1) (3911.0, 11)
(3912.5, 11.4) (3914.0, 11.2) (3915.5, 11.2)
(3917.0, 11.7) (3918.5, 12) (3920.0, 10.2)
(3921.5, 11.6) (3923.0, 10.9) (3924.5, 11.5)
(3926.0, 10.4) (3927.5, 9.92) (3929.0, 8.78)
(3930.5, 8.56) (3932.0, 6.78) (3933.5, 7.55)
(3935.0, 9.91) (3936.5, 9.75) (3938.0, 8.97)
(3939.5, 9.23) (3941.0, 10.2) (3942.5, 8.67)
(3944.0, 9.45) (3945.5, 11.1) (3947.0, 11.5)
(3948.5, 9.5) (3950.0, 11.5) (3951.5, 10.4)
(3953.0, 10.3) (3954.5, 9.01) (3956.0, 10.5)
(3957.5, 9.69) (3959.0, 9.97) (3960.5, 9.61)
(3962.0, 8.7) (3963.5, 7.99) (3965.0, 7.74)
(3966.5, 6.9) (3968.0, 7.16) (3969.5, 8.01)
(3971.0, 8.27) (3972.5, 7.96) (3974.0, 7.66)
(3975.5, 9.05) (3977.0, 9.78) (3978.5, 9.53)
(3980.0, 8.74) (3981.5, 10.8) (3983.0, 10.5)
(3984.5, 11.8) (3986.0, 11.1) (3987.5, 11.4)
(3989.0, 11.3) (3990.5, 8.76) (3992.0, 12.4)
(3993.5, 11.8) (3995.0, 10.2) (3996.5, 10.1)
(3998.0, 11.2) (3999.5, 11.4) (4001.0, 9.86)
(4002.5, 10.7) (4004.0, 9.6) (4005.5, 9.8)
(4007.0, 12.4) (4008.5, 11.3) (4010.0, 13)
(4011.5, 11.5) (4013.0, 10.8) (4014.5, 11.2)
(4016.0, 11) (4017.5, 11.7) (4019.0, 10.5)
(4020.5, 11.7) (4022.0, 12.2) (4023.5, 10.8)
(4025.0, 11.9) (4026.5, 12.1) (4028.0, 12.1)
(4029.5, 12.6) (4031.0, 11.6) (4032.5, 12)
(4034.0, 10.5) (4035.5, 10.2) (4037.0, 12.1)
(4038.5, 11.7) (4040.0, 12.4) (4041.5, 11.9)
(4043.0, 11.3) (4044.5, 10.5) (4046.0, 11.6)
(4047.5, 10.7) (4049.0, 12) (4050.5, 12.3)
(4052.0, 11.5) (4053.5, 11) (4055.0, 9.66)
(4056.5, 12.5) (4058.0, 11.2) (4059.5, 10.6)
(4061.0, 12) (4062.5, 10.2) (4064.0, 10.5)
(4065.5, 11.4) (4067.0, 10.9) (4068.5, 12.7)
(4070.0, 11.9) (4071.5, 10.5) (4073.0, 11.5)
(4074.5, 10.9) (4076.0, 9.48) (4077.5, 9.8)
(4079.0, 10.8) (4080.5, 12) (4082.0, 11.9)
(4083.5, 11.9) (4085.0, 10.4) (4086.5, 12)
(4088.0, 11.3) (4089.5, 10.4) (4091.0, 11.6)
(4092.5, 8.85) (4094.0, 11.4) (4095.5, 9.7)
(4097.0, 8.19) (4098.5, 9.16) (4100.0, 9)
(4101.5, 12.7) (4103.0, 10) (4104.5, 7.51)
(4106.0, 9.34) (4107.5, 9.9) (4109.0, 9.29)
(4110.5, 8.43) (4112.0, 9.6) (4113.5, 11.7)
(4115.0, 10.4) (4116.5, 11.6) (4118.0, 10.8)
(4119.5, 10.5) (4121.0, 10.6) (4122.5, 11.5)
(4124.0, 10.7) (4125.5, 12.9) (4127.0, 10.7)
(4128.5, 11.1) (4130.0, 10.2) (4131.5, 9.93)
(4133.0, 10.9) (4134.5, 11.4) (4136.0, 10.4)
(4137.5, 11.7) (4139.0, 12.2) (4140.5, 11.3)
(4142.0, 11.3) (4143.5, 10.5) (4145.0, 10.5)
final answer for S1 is 3.9 angstrom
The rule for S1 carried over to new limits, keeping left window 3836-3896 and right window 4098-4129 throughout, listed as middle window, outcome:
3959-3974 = 2.94 angstrom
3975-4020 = -2.84 angstrom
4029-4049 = -2.45 angstrom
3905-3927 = -1.93 angstrom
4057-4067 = -0.73 angstrom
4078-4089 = -1.18 angstrom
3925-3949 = 1.50 angstrom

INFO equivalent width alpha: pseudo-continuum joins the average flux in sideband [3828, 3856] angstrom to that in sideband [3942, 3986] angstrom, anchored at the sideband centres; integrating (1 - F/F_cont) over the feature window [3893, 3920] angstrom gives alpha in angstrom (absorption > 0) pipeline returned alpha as -3.1 angstrom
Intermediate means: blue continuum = 9.07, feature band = 10.3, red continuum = 9.41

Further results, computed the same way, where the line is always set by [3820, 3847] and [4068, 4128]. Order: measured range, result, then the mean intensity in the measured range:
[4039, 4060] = -2.28 angstrom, 11.4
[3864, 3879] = -2.45 angstrom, 10.6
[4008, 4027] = -2.73 angstrom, 11.5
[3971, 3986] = 0.41 angstrom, 9.55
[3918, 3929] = -1.52 angstrom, 10.8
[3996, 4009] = -0.96 angstrom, 10.7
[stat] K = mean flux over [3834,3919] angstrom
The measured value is 9.98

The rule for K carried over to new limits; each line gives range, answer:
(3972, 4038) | 10.9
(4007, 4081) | 11.4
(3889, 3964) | 9.9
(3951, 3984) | 9.02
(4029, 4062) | 11.4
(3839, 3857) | 10.1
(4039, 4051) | 11.6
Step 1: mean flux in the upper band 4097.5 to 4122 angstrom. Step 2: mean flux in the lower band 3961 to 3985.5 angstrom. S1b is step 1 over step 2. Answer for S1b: 1.14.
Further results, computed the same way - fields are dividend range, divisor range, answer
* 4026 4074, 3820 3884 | 1.16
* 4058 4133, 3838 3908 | 1.07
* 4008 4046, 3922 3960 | 1.18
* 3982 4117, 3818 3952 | 1.11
